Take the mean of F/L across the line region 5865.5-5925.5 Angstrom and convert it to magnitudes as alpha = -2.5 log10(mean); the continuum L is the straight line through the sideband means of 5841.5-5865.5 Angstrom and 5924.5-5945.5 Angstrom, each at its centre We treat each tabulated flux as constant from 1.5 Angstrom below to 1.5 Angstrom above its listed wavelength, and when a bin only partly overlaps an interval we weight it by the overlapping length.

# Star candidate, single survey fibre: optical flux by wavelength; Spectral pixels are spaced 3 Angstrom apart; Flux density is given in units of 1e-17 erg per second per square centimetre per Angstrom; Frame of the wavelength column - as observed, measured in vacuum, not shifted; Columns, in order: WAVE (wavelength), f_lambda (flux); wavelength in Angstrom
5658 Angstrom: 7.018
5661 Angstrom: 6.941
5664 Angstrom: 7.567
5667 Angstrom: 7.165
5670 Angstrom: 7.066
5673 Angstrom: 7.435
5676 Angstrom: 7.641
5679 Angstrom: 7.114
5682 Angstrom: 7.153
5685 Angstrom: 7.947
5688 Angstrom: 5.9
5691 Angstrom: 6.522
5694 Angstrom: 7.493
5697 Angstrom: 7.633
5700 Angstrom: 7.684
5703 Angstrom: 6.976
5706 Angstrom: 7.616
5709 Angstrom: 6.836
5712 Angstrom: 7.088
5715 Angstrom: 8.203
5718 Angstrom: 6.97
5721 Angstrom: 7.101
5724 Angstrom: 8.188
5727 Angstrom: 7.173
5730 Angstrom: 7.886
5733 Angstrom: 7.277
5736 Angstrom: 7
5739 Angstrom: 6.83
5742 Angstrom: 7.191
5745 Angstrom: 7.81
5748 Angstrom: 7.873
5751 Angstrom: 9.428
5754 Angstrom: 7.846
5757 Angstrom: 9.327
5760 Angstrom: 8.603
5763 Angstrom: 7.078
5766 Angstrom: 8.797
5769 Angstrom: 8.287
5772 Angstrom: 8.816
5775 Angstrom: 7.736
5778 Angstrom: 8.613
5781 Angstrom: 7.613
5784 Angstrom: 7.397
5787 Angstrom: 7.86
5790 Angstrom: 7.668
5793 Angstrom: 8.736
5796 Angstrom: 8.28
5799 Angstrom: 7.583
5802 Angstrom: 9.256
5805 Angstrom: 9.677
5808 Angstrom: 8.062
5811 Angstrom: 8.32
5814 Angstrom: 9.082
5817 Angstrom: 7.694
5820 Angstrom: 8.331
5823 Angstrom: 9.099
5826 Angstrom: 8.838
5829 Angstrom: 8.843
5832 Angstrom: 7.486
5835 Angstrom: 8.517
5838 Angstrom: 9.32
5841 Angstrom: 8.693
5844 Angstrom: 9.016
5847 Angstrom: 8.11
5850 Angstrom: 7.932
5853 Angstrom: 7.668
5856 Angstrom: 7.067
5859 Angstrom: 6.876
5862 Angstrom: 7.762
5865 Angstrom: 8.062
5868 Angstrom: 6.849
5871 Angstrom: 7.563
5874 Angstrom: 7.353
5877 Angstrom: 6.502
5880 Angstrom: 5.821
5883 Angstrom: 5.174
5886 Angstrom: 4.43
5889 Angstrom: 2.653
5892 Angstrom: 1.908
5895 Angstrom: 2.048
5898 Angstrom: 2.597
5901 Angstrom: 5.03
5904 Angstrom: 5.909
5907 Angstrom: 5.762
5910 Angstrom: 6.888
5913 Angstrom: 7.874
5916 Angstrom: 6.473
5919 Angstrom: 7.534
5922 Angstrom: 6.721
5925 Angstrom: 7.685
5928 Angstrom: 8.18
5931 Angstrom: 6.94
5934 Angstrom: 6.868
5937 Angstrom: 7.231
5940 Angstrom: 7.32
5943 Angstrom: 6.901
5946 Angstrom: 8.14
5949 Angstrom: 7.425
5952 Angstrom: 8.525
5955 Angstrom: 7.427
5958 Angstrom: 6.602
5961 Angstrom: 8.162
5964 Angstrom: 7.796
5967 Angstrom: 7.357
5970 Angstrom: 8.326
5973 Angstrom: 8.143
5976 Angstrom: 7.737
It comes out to 0.32 mag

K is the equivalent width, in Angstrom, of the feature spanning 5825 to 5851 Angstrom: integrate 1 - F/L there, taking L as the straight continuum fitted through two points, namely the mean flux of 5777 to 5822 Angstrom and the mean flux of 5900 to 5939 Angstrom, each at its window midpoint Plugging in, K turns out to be -2.3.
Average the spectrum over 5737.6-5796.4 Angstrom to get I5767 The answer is 8.09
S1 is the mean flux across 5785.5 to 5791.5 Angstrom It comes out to 7.76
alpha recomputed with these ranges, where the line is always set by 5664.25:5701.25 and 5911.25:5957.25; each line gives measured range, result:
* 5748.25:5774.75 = -0.161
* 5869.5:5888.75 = 0.238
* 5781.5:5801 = -0.090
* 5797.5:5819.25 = -0.165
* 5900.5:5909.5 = 0.267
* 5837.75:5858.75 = -0.108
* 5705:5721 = -0.008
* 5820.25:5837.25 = -0.170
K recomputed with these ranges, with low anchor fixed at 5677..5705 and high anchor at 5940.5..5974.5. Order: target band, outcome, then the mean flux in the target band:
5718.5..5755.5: -1.78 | 7.62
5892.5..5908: 7.19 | 4.07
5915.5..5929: 0.50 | 7.35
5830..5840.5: -1.44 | 8.48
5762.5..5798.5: -3.61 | 8.09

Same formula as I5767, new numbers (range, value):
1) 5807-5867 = 8.23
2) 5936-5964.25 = 7.55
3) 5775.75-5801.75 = 8.02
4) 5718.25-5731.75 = 7.52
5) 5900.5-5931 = 6.87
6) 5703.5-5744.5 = 7.34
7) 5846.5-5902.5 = 5.82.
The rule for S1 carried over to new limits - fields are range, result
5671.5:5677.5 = 7.54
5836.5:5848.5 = 8.78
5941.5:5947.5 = 7.52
